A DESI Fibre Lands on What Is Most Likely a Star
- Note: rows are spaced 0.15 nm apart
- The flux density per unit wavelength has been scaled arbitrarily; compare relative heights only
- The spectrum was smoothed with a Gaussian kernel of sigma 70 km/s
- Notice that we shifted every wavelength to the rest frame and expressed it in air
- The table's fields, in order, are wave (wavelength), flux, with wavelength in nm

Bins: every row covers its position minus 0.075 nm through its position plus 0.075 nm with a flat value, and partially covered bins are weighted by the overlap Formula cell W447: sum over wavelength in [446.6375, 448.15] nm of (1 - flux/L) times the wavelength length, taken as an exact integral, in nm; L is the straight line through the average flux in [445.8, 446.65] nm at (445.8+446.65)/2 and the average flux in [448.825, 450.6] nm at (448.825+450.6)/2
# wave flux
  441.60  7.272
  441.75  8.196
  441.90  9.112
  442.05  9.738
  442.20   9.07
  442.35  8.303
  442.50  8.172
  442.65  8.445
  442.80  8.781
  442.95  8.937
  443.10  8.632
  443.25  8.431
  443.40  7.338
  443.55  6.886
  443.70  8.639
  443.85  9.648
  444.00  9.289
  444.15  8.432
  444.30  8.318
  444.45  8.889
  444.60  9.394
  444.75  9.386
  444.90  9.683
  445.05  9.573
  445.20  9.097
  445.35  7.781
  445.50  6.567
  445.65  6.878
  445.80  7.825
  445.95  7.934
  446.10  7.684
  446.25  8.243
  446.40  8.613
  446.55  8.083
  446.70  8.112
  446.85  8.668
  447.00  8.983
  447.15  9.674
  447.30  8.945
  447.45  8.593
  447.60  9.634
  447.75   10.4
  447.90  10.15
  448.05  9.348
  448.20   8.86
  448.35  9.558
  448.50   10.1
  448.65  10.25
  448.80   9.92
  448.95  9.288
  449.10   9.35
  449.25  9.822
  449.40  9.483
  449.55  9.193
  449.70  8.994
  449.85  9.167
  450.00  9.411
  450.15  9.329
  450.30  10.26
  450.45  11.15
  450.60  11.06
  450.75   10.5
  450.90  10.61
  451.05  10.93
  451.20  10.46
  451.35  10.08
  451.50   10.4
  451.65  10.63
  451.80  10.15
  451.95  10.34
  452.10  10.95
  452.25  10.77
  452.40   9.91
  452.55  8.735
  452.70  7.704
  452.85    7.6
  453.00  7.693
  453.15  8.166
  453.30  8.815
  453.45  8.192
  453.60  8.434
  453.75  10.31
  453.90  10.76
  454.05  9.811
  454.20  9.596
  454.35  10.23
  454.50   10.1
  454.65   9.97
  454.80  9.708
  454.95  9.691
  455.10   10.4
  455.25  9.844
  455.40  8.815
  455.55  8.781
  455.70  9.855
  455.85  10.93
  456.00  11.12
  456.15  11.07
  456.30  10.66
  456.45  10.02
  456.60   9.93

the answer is -0.11 nm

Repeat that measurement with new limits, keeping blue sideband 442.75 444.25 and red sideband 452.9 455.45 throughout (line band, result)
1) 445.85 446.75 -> 0.07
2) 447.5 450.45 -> -0.22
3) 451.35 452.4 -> -0.14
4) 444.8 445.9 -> 0.05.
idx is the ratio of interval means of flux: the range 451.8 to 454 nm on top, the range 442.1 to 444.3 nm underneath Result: 1.08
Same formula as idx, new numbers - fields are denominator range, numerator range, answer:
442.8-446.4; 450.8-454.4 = 1.14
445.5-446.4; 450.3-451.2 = 1.40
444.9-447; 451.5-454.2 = 1.15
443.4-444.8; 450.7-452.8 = 1.17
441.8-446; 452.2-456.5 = 1.12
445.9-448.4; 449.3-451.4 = 1.13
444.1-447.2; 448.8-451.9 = 1.18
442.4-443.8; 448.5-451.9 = 1.21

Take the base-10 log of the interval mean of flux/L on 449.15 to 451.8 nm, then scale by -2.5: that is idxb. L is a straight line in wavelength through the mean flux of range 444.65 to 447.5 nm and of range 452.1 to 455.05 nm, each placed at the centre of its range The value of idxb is -0.13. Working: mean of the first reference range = 8.45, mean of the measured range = 10.1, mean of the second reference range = 9.33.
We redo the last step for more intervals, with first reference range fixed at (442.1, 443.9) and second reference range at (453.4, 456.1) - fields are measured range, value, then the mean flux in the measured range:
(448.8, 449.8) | -0.024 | 9.39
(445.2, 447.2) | 0.093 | 8.1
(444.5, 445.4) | -0.062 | 9.18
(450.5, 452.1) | -0.122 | 10.5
